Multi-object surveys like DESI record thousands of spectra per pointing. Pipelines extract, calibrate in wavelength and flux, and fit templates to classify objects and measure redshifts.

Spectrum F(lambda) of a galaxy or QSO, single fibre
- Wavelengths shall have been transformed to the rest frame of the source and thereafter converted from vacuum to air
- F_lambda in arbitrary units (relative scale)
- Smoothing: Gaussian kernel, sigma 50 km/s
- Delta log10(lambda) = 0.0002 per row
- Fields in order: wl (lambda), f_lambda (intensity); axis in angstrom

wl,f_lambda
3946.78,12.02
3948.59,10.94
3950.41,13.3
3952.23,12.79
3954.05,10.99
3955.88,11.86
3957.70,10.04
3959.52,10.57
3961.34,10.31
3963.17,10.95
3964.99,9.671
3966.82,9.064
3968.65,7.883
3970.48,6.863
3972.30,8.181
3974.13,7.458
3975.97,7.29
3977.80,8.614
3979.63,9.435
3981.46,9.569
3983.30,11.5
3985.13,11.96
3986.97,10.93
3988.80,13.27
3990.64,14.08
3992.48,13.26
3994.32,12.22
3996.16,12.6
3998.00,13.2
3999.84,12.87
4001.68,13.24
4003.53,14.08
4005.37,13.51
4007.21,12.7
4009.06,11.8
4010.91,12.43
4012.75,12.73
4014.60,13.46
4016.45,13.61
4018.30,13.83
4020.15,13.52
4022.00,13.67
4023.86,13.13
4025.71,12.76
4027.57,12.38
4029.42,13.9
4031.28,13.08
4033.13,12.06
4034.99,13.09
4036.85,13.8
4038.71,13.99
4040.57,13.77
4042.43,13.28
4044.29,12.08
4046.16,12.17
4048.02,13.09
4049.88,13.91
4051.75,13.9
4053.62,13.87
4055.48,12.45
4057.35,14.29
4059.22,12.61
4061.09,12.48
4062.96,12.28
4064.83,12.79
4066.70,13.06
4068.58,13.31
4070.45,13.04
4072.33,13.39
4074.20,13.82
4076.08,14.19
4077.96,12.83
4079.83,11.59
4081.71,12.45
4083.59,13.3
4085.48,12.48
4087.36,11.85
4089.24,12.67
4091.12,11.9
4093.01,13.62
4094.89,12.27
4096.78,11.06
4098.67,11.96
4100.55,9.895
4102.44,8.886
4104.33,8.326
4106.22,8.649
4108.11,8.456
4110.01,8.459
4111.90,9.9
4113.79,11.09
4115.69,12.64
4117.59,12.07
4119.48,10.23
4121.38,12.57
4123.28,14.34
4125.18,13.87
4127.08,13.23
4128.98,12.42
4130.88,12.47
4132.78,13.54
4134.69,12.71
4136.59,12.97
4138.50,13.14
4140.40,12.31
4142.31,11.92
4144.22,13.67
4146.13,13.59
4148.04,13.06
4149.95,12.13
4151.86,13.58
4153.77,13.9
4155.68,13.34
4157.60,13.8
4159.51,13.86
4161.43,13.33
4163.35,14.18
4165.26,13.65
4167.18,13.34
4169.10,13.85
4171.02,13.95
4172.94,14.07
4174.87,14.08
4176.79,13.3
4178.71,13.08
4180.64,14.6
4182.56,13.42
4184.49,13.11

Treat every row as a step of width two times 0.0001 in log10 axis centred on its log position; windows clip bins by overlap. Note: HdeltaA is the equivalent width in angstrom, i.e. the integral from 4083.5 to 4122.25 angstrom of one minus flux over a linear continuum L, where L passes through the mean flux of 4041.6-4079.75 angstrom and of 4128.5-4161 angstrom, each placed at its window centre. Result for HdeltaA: 6.2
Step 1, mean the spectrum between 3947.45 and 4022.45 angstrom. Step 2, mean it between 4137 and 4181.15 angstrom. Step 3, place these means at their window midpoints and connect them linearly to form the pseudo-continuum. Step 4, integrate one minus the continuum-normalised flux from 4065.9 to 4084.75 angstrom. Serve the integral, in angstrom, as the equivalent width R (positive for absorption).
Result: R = -0.9 angstrom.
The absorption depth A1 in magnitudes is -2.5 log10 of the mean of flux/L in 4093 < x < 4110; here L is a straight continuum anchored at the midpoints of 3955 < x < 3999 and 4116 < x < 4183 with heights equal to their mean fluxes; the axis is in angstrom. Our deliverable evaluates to 0.23 mag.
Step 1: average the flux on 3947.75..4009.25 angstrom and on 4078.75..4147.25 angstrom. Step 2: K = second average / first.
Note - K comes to 1.07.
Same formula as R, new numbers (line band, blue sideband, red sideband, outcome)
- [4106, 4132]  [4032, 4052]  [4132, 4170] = 3.3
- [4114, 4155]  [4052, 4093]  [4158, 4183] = 1.8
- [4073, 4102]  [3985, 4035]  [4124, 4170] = 1.8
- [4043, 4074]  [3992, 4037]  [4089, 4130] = -2.1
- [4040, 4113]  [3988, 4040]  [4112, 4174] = 5.3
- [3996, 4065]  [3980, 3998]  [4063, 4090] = -3.5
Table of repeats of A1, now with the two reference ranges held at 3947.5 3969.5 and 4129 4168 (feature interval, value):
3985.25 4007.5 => -0.158 mag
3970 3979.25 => 0.363 mag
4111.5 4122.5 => 0.113 mag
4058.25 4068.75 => -0.054 mag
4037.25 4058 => -0.126 mag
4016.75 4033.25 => -0.143 mag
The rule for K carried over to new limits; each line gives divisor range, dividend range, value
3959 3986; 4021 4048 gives 1.41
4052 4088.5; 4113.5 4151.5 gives 0.98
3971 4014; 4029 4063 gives 1.14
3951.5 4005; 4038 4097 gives 1.19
